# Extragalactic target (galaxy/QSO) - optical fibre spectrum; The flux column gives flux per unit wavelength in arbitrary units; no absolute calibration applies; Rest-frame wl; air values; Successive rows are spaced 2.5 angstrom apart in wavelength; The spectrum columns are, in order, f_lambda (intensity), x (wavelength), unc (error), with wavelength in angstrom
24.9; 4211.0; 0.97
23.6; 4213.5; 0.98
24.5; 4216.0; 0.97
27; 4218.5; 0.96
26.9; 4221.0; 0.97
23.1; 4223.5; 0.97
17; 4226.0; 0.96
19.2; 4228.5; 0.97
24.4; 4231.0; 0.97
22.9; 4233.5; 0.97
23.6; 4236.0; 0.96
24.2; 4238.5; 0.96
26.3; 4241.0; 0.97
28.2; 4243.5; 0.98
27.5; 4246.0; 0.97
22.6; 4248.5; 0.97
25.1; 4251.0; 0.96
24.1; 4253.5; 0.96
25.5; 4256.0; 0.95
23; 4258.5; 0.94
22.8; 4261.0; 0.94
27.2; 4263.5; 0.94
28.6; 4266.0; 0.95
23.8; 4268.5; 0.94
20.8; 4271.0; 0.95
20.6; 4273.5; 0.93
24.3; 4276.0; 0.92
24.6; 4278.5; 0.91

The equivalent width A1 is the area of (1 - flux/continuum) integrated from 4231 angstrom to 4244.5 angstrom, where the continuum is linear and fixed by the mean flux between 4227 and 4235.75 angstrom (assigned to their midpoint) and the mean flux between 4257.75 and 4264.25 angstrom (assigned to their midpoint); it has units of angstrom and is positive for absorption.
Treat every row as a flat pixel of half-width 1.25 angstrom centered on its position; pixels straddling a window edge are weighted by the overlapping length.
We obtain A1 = -1.4 angstrom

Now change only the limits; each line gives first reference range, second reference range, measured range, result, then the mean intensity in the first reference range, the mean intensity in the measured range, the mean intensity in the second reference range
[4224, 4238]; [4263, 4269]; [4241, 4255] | -0.9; 21.7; 25.6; 26.8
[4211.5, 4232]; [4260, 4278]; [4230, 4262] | -1.3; 23.3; 24.6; 24.1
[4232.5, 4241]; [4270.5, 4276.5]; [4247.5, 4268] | -2.0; 24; 24.9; 21.7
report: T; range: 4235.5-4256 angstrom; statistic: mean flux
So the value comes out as 25.3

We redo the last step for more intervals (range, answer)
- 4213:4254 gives 24.1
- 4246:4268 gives 25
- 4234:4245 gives 25.4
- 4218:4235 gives 22.8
